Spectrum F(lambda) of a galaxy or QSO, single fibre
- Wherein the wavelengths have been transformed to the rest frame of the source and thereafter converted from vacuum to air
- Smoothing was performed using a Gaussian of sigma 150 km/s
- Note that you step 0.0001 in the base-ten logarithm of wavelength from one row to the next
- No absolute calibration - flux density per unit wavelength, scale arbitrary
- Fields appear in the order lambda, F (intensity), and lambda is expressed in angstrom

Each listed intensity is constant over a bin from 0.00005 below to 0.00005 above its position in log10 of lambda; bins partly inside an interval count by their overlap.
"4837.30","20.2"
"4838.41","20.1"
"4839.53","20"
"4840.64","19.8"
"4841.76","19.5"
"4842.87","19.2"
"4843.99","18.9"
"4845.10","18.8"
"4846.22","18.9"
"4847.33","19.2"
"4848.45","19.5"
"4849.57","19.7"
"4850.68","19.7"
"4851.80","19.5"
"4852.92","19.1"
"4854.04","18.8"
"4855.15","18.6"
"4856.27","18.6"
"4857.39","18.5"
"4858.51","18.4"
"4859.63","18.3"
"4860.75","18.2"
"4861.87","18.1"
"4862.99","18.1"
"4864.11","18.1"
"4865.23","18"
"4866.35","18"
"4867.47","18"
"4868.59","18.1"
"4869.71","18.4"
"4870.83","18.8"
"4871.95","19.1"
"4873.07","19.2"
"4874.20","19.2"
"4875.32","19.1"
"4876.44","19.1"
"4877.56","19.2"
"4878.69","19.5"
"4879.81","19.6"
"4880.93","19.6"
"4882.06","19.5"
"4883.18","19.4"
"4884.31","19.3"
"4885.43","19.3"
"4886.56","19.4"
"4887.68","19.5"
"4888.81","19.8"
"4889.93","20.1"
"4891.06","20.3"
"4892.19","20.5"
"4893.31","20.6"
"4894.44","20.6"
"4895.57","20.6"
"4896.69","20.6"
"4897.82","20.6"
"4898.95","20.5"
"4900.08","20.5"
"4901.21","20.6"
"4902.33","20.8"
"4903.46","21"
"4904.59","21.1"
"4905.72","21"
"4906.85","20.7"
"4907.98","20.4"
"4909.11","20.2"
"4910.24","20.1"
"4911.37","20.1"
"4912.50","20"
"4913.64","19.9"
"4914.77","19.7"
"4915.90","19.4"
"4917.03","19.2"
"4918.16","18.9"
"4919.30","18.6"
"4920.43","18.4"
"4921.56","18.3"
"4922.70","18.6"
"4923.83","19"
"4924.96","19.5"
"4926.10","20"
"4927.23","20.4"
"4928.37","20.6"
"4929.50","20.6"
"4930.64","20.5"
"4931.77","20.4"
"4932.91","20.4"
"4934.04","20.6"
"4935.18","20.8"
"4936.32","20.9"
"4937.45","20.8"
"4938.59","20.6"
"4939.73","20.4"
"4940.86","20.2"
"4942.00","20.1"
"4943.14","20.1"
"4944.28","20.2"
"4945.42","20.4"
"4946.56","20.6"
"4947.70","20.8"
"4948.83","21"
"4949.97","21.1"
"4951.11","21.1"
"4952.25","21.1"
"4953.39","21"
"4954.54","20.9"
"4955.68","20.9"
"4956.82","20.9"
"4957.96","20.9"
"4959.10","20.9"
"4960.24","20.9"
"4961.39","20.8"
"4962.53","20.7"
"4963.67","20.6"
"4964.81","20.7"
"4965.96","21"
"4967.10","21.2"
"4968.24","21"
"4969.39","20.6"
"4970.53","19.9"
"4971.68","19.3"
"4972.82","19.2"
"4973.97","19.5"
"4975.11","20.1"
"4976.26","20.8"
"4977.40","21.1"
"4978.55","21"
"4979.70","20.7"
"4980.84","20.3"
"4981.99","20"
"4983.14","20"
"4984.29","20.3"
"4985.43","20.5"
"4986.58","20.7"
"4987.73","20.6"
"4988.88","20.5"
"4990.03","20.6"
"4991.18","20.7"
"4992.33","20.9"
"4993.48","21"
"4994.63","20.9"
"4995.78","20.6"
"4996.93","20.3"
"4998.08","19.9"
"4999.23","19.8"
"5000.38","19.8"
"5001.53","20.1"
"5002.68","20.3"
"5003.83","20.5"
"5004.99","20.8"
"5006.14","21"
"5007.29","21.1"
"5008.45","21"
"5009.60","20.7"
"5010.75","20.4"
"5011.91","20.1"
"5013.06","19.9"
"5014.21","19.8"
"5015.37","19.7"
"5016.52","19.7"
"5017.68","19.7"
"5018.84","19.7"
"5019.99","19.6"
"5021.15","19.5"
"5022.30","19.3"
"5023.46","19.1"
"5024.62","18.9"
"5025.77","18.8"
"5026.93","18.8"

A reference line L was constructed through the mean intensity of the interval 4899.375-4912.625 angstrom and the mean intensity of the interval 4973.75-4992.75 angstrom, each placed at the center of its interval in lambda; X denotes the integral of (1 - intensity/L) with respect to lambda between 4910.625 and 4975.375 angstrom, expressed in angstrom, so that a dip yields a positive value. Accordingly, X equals 0.9 angstrom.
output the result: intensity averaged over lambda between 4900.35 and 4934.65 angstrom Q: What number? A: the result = 20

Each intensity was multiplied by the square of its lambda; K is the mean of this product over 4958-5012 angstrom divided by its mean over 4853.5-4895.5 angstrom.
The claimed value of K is 1.12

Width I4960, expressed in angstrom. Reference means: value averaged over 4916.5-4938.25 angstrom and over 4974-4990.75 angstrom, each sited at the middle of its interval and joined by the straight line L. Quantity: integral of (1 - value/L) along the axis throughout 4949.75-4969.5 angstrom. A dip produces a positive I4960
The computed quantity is -0.7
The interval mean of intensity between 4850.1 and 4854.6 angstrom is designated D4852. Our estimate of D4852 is 19.3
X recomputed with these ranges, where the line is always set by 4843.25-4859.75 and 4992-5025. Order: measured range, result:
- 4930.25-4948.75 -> -0.8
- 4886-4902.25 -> -0.9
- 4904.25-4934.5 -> -0.6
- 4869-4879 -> 0.1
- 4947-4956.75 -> -0.6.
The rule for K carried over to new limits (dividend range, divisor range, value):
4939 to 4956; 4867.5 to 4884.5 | 1.11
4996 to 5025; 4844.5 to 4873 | 1.14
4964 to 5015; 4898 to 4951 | 1.04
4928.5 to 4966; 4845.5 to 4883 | 1.14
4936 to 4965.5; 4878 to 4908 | 1.05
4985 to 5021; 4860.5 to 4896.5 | 1.11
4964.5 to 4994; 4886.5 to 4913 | 1.03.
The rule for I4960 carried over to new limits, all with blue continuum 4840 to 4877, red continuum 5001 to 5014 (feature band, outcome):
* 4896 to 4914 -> -1.1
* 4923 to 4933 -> -0.3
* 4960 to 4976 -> -0.3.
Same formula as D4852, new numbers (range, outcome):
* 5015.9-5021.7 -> 19.6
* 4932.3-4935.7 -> 20.6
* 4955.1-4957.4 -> 20.9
